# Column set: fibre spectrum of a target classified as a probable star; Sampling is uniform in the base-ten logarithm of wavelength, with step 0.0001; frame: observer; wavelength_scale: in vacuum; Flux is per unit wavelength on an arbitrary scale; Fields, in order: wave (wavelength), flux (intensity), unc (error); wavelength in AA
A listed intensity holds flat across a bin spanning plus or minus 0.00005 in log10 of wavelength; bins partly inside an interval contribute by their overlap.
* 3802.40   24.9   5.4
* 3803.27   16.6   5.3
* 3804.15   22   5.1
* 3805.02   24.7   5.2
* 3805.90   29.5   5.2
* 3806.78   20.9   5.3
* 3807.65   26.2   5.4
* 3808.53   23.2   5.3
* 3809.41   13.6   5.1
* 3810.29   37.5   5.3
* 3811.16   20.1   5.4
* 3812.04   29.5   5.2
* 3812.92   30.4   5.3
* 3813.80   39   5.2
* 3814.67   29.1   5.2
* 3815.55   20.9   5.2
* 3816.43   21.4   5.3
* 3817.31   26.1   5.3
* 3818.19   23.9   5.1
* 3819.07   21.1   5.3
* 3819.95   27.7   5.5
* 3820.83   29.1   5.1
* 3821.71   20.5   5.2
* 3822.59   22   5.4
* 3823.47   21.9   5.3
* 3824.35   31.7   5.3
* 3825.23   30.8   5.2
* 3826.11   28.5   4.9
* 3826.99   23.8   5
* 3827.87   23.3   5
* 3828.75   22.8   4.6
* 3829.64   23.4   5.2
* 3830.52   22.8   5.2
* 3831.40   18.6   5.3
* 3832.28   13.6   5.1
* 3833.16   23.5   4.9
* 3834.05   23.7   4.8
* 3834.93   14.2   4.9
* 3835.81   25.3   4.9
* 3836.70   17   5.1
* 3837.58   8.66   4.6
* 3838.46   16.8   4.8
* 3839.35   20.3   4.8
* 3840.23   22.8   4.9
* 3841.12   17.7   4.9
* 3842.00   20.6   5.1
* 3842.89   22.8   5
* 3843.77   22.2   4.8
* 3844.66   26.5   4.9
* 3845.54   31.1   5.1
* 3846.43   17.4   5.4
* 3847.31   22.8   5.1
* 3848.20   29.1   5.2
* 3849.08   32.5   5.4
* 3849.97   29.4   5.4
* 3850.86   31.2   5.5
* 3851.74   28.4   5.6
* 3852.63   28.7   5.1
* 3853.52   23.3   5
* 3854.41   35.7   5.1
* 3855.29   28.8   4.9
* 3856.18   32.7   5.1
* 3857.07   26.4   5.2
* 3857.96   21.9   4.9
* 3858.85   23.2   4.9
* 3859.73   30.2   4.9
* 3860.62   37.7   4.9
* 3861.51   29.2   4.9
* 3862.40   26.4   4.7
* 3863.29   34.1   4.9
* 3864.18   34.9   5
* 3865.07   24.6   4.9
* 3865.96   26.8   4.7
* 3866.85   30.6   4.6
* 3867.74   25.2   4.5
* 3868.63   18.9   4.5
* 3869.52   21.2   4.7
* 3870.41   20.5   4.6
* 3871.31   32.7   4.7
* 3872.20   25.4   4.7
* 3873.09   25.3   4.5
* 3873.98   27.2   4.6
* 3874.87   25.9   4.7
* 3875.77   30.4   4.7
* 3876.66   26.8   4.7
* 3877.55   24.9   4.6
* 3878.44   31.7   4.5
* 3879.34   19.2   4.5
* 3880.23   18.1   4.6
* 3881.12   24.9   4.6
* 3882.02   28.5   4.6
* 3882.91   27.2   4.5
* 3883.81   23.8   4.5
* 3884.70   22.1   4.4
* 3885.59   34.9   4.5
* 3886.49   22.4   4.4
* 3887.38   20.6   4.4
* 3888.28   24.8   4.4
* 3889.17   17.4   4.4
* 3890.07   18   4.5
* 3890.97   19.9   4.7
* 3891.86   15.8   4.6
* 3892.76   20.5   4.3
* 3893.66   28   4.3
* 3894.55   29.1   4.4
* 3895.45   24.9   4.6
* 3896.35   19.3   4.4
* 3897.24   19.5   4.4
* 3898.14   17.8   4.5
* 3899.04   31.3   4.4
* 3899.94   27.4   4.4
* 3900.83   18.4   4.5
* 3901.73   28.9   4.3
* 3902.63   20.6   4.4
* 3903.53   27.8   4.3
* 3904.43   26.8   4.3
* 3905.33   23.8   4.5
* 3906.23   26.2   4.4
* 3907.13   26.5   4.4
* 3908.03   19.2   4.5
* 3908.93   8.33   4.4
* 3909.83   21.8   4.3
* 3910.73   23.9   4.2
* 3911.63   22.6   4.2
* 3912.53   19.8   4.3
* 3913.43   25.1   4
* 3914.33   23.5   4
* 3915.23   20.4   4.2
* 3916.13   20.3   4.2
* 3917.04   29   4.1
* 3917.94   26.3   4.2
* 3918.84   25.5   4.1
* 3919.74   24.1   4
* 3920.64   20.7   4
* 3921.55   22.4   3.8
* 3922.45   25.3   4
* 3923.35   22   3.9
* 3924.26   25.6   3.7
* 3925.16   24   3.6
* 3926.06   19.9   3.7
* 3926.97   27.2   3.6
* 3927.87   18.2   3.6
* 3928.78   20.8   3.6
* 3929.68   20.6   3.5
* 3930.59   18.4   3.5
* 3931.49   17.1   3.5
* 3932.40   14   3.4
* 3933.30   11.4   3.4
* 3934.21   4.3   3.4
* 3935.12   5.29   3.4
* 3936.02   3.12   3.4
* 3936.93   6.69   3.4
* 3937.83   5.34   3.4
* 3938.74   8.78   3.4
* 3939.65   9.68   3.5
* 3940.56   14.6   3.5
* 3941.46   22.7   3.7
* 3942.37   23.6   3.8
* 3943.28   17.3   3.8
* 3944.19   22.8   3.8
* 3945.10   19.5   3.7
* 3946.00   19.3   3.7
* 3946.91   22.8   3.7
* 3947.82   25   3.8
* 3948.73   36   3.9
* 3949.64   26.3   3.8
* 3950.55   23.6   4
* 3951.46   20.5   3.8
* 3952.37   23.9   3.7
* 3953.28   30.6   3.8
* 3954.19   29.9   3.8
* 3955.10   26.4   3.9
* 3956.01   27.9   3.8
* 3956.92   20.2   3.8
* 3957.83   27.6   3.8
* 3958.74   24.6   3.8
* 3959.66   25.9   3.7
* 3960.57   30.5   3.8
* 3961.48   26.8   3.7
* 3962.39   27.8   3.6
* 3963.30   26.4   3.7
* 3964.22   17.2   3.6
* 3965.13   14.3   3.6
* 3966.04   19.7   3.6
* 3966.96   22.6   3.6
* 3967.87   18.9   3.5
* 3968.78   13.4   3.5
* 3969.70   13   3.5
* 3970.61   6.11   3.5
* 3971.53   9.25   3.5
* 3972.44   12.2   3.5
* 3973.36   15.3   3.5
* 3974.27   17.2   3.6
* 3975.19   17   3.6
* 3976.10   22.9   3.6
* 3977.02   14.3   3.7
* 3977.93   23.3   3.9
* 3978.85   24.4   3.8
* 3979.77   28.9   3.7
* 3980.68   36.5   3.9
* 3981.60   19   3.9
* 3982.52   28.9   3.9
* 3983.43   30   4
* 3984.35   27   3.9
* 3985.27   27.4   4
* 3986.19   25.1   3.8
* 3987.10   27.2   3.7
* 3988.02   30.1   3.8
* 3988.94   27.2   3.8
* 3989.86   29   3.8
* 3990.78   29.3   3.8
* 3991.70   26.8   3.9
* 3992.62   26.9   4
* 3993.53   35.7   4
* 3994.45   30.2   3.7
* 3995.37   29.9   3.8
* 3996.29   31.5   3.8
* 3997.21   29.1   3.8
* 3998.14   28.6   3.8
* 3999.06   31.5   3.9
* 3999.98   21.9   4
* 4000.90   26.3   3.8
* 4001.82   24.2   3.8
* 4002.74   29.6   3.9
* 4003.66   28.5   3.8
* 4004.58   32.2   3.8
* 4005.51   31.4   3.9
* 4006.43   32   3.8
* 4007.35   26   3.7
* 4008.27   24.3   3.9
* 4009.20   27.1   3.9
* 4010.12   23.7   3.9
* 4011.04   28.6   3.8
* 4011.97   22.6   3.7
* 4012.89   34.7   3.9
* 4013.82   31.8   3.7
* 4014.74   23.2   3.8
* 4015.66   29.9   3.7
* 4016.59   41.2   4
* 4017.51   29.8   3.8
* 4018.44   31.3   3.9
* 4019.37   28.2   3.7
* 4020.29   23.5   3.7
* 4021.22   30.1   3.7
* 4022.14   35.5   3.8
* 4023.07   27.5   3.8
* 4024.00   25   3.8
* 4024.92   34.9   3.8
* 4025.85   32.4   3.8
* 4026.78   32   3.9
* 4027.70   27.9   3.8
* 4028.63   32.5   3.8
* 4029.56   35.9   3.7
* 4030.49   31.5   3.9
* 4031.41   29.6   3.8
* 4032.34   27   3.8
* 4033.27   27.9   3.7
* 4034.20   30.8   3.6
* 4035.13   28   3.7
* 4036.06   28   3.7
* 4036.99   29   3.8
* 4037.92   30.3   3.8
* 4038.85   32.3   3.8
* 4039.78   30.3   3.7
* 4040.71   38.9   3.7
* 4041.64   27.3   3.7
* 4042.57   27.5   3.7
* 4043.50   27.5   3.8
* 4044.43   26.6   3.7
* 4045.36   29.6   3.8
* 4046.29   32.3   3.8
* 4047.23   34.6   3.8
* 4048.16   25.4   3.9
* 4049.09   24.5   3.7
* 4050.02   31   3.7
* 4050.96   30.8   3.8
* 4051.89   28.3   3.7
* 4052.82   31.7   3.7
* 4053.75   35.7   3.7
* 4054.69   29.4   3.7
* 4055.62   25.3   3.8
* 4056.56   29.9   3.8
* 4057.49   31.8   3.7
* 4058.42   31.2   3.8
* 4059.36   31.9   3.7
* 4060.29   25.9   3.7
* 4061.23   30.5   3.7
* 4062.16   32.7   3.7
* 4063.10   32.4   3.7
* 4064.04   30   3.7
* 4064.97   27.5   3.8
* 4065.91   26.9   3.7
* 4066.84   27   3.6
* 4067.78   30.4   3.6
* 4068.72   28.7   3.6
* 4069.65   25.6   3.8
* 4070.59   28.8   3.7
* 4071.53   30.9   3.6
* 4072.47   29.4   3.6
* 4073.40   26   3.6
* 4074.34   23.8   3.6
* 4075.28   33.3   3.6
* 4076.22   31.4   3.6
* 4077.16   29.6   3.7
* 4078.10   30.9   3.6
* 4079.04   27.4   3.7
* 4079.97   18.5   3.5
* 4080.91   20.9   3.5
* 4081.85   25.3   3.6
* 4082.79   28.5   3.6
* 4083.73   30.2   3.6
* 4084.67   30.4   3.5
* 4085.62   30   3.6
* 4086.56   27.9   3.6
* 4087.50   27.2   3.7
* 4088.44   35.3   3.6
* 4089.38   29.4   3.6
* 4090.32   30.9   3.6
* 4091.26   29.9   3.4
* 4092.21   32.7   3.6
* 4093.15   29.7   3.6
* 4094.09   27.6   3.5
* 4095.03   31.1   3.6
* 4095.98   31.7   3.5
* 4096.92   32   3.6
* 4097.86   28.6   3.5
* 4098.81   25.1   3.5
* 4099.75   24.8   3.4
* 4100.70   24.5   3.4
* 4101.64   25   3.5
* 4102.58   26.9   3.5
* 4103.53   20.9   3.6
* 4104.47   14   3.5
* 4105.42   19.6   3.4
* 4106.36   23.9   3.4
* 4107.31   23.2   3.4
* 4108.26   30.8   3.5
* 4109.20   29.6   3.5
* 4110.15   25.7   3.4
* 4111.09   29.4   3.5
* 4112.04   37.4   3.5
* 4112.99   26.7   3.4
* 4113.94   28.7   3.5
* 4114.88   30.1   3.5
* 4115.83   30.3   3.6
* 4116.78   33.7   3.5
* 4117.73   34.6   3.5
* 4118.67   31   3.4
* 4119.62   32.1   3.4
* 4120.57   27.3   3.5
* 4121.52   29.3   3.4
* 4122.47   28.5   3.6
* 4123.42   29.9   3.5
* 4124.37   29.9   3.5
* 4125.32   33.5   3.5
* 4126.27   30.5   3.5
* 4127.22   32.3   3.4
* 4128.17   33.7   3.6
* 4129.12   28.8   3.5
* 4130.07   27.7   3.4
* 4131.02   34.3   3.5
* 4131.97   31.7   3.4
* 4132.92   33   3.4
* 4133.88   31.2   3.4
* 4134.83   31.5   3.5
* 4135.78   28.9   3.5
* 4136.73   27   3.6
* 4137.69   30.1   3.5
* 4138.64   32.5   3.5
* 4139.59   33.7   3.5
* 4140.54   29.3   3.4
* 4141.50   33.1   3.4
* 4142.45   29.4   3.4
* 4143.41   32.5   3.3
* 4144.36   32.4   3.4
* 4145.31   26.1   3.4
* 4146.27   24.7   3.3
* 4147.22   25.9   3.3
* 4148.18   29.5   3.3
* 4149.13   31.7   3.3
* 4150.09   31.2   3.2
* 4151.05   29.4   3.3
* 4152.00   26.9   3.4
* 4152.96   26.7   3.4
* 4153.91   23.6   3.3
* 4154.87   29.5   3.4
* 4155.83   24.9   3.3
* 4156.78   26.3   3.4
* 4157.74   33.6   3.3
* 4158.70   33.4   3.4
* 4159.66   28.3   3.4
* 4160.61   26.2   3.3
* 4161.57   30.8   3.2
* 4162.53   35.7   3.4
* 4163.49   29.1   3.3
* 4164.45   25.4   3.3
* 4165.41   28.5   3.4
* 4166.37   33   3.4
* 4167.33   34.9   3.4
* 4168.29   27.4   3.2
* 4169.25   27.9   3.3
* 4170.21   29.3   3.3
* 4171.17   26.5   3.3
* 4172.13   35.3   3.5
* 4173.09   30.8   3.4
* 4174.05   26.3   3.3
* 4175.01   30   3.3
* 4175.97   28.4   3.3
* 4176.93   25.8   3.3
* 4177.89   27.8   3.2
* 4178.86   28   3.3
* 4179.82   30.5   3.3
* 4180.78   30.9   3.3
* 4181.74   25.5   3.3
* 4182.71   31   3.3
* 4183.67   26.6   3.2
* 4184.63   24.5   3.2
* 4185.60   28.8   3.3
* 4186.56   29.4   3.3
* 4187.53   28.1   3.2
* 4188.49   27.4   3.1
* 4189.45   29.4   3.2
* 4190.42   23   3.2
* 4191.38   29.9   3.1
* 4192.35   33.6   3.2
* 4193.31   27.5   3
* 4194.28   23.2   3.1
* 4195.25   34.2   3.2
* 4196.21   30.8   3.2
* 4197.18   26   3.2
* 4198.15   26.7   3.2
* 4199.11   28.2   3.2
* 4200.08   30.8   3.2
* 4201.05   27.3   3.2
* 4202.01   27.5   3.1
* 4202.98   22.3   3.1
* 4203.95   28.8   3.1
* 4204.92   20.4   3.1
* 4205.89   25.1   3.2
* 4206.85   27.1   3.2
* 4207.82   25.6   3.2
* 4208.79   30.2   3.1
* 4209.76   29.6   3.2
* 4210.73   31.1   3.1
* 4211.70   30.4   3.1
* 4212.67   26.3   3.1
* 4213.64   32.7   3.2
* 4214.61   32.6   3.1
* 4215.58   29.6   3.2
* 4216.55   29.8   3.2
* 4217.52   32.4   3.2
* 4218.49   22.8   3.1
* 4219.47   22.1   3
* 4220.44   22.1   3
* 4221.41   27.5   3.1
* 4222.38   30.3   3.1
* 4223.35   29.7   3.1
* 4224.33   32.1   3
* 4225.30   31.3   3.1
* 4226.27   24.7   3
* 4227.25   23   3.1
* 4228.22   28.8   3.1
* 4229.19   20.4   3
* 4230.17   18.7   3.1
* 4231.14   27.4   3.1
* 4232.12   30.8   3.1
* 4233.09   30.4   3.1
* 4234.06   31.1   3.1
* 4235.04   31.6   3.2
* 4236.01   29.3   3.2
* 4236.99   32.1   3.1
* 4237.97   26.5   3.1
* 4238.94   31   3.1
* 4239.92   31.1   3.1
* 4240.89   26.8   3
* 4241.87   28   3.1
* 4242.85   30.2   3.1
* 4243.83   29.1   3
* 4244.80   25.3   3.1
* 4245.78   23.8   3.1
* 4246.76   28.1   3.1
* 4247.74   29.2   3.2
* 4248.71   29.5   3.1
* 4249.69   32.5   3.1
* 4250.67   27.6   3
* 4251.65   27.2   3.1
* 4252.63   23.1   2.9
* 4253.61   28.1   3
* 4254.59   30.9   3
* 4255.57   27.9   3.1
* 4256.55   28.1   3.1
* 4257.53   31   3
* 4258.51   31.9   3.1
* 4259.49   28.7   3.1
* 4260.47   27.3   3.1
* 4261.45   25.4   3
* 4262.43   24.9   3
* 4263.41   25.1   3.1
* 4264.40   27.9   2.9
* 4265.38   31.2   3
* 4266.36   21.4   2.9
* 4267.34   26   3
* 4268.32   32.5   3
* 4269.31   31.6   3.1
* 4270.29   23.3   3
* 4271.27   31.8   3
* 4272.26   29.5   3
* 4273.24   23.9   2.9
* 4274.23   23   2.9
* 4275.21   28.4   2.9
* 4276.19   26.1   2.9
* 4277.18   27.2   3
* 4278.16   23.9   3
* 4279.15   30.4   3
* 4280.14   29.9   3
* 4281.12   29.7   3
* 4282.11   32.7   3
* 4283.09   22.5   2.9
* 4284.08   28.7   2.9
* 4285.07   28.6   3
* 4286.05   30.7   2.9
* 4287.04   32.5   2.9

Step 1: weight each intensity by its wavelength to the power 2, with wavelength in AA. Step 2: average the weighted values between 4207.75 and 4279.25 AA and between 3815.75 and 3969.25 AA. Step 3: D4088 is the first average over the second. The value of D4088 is 1.4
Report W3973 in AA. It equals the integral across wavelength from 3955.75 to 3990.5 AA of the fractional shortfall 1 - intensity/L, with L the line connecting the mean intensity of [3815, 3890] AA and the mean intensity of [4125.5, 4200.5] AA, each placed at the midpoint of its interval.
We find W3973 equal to 5.4 AA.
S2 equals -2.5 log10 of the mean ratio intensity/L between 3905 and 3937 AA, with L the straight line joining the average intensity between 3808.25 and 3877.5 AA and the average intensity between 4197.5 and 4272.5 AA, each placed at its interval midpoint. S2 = 0.281 mag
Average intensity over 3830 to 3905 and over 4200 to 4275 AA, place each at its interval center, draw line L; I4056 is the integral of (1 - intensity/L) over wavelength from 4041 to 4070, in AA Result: -3.5 AA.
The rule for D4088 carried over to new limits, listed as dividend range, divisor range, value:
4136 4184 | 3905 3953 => 1.65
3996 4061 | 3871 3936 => 1.40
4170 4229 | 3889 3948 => 1.60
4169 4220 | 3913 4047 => 1.26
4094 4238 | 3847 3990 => 1.40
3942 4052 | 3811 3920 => 1.16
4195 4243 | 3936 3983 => 1.53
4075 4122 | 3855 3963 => 1.35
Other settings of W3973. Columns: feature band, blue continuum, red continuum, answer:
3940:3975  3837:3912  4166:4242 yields 5.6 AA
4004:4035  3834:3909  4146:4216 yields -3.7 AA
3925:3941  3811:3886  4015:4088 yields 7.9 AA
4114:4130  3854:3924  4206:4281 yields -2.3 AA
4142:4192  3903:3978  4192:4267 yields -4.8 AA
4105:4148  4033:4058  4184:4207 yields -2.0 AA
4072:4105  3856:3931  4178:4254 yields -1.5 AA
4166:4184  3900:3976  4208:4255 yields -1.7 AA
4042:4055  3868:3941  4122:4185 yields -1.7 AA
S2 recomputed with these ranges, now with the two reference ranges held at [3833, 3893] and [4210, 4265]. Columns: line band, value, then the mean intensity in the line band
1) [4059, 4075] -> -0.081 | 28.8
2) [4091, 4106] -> 0.021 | 26.4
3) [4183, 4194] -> -0.009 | 28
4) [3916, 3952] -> 0.307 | 19.2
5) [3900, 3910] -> 0.113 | 22.8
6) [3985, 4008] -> -0.103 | 28.7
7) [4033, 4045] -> -0.122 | 29.6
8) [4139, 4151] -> -0.098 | 30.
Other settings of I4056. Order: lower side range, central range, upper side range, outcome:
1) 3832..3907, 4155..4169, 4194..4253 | -1.2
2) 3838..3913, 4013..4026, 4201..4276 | -2.1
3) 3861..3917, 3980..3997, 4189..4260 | -2.2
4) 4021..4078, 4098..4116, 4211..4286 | 2.0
